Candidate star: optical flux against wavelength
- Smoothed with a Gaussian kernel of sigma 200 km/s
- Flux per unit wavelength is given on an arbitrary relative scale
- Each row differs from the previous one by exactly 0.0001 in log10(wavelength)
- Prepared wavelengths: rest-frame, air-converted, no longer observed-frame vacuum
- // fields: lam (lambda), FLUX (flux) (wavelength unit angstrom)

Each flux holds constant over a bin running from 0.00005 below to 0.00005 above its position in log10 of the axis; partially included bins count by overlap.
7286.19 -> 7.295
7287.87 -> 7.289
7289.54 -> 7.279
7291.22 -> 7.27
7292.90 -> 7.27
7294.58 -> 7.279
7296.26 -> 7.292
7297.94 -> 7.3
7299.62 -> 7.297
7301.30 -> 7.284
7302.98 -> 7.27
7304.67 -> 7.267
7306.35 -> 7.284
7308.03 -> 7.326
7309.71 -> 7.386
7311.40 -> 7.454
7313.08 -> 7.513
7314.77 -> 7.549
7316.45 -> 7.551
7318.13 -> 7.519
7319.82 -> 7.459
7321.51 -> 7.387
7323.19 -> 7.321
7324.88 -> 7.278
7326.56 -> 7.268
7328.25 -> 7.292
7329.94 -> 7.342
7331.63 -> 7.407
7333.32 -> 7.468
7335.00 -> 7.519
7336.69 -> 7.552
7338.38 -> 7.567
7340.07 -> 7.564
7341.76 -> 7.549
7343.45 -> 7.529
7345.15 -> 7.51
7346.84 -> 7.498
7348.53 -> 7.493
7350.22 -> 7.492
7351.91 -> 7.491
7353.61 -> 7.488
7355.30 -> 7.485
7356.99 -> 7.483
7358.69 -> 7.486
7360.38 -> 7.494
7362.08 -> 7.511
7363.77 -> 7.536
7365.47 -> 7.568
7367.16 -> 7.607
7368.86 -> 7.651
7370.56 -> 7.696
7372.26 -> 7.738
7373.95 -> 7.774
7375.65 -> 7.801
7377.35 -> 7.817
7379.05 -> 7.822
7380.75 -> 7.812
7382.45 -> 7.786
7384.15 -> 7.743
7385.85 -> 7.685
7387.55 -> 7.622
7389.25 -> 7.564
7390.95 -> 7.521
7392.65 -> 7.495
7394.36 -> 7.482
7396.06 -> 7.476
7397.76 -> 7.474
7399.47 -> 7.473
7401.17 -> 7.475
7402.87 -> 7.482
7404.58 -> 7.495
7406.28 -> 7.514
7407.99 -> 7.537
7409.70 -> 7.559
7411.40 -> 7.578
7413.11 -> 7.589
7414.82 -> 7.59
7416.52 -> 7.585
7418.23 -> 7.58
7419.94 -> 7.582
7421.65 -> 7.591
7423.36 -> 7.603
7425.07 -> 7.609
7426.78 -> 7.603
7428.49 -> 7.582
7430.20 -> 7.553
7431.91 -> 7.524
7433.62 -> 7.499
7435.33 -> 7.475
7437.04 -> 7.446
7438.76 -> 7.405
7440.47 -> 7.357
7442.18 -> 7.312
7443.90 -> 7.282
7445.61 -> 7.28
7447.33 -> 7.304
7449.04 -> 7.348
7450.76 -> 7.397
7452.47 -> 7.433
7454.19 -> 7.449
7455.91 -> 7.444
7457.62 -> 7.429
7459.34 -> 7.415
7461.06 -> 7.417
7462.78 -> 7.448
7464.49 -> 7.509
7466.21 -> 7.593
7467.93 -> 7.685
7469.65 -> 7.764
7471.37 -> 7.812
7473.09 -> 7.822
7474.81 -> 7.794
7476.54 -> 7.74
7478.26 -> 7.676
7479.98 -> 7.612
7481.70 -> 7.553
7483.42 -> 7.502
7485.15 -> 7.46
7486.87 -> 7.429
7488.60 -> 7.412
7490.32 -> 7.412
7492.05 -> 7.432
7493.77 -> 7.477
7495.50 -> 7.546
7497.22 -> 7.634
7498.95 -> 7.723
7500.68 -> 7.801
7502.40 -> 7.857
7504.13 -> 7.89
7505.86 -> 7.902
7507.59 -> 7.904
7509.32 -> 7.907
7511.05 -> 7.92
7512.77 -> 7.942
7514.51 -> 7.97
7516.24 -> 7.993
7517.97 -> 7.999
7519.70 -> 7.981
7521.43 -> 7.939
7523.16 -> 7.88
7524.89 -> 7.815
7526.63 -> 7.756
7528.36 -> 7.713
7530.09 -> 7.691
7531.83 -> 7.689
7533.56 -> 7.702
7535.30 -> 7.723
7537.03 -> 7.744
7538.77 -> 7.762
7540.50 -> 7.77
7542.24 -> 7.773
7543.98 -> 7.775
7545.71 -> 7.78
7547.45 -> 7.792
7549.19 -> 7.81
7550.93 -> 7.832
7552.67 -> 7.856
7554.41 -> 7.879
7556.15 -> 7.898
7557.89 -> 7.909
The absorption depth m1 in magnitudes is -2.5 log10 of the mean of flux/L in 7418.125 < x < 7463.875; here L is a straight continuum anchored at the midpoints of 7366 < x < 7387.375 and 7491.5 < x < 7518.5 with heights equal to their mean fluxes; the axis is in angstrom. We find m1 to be 0.05 mag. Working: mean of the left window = 7.74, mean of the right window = 7.81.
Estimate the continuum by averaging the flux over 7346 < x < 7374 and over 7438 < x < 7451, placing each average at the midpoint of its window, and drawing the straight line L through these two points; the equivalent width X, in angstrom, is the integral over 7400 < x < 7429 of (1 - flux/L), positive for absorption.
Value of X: -0.6 angstrom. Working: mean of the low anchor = 7.55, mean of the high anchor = 7.33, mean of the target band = 7.56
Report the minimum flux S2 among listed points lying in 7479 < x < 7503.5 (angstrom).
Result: 7.412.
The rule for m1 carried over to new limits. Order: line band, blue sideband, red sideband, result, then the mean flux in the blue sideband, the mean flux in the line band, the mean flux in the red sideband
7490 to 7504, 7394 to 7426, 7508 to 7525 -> 0.03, 7.54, 7.63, 7.94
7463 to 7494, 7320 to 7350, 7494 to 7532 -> 0.02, 7.45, 7.59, 7.83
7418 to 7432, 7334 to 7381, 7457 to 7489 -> 0.00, 7.59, 7.58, 7.58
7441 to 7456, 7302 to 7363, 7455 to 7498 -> 0.03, 7.45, 7.35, 7.56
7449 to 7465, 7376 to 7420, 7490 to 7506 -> 0.03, 7.59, 7.43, 7.66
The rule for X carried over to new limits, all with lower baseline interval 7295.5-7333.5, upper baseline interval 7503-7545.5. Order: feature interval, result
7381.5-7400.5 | -0.09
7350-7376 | -0.36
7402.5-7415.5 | 0.06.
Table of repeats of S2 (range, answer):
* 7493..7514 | 7.477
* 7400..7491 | 7.28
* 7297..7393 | 7.267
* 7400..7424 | 7.475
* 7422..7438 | 7.446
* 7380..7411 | 7.473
